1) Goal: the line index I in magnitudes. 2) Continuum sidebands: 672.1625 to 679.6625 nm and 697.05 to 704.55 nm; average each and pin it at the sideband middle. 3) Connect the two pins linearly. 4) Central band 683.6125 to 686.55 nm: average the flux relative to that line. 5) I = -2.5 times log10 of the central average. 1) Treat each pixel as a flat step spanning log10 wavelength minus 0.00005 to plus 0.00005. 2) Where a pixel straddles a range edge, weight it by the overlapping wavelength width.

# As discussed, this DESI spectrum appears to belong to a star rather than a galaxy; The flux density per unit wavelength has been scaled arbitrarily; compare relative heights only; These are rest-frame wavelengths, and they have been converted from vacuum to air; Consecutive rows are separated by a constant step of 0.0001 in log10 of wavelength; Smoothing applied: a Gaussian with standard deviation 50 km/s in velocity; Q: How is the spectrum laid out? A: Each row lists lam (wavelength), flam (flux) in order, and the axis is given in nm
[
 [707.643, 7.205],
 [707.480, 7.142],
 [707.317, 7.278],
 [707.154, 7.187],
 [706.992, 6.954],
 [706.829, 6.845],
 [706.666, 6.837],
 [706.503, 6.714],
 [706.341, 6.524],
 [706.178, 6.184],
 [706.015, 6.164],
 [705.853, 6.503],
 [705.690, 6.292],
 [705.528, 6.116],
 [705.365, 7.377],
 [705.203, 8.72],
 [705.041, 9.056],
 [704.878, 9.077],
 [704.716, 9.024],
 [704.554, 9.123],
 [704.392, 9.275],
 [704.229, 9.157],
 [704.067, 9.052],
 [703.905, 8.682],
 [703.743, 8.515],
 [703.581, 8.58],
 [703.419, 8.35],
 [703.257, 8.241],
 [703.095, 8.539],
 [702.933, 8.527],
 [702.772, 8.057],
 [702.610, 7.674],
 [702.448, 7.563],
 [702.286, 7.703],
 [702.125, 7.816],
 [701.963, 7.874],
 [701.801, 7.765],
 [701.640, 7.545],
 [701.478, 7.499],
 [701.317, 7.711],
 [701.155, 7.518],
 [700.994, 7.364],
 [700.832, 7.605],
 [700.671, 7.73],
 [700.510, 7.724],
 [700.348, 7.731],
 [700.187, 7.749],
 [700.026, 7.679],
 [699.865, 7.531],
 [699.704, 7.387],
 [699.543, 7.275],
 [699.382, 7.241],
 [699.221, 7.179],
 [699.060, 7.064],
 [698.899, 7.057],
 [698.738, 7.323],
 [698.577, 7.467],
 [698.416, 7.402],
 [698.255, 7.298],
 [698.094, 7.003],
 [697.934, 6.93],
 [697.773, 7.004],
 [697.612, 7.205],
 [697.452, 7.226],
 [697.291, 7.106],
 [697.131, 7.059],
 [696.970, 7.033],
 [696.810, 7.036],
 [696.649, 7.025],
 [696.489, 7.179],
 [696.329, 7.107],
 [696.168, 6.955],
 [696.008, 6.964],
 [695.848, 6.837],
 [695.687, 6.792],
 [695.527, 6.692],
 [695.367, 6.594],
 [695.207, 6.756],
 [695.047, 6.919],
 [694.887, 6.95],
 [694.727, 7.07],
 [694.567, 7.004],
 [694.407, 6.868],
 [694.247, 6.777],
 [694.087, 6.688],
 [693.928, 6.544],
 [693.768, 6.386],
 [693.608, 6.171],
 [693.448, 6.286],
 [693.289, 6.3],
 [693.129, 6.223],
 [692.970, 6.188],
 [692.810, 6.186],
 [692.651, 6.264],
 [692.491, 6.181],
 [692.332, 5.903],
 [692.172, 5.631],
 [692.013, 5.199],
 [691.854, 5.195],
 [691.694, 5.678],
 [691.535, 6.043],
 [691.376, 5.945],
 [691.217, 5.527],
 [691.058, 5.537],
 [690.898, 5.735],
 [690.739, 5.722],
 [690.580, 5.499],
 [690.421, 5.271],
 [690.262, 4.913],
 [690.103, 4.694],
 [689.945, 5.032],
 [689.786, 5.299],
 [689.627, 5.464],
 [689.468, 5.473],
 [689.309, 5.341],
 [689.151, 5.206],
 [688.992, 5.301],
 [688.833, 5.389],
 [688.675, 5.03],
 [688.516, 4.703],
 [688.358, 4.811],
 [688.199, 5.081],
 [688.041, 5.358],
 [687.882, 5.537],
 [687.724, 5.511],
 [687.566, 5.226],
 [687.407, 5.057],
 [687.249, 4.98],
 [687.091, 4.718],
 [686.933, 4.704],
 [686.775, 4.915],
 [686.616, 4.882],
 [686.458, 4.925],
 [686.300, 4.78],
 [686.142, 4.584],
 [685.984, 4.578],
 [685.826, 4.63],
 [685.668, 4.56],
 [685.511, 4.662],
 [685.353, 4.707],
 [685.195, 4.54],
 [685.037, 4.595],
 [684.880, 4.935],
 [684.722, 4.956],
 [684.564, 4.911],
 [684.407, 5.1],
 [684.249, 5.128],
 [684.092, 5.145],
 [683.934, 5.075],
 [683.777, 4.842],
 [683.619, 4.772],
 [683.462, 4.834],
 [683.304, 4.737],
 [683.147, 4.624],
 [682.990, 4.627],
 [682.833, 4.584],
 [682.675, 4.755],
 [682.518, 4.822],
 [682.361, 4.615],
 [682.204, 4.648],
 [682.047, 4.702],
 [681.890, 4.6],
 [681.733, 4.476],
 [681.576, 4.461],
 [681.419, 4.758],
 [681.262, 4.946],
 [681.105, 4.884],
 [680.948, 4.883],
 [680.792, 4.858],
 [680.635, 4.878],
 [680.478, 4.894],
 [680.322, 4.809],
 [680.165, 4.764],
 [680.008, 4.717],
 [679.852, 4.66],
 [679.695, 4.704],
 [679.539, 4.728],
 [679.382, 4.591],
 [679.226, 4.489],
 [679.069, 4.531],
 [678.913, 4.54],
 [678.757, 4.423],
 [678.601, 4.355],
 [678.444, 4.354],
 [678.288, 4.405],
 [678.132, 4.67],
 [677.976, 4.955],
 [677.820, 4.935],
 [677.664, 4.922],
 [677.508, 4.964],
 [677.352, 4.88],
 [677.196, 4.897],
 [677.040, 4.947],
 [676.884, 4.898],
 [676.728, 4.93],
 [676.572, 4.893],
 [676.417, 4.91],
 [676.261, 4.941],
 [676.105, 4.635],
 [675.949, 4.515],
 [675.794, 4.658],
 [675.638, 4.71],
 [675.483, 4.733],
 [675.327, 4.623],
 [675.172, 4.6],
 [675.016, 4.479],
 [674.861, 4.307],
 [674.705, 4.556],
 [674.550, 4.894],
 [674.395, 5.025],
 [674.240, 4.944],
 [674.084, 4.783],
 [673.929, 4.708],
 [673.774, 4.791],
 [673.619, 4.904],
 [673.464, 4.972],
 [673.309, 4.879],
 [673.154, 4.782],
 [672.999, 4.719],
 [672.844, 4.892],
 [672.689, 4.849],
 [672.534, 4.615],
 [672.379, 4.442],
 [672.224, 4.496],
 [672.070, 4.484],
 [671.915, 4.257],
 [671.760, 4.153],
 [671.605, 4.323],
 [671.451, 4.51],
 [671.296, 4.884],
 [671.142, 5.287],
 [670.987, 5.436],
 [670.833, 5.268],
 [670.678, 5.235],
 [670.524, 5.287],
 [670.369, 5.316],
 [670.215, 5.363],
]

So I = 0.21 mag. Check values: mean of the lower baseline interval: 4.72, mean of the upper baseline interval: 7.73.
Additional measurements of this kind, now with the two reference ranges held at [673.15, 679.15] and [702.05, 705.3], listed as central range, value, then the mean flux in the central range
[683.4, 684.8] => 0.173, 4.98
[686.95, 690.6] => 0.248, 5.16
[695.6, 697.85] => 0.080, 7.04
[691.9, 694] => 0.159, 6.1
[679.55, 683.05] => 0.153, 4.73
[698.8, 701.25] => 0.081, 7.46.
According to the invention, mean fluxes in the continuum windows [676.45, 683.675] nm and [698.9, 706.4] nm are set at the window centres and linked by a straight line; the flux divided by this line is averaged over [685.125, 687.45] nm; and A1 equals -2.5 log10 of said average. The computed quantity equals 0.17 mag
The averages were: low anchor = 4.73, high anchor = 7.8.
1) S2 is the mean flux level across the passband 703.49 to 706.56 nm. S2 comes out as 7.91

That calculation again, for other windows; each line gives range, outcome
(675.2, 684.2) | 4.74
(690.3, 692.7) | 5.67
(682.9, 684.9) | 4.9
